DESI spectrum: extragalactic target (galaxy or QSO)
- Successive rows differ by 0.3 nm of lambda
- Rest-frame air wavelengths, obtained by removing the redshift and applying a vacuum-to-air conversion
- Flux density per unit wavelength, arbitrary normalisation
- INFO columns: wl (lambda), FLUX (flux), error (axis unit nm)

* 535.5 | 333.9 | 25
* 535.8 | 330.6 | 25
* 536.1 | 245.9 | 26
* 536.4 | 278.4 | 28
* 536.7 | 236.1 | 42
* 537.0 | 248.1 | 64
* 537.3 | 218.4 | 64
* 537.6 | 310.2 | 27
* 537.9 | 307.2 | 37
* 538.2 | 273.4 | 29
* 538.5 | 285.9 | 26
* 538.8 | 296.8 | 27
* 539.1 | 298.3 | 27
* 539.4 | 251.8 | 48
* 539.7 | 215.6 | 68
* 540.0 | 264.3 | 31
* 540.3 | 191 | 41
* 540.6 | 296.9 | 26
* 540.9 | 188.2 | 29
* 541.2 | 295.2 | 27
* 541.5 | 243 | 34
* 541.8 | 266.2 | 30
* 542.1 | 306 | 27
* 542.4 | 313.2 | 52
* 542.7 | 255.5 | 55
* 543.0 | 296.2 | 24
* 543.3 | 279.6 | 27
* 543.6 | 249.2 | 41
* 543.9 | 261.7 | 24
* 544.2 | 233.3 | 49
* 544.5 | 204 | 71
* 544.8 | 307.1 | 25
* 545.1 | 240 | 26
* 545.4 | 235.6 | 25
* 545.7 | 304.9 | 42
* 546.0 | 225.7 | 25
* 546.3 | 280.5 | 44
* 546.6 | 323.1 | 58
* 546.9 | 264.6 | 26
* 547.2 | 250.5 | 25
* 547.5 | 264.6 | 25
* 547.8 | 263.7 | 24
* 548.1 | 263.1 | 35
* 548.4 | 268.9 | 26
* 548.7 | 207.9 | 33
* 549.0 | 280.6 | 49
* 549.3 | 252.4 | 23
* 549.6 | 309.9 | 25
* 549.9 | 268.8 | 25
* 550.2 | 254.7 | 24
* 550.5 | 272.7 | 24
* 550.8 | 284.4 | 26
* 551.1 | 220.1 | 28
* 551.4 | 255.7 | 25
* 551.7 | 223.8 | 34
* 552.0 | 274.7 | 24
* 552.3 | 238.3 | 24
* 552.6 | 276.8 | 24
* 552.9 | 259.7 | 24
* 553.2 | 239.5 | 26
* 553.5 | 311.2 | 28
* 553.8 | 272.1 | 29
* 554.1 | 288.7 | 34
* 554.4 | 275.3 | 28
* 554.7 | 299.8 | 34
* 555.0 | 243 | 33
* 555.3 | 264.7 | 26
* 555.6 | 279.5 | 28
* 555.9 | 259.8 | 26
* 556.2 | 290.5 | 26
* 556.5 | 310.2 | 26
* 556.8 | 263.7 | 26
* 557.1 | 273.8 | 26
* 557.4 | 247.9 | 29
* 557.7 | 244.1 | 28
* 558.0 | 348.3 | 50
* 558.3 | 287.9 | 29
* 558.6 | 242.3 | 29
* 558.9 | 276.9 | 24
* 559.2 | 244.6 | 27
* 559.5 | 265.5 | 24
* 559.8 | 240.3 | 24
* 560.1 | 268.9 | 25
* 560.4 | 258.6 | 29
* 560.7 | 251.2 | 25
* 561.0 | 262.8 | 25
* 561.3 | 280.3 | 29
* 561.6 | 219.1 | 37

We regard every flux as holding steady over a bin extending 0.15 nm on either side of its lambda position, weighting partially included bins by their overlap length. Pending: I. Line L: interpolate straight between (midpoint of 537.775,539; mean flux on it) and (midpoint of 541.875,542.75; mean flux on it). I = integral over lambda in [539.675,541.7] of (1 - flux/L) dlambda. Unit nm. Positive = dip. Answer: 0.33 nm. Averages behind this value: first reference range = 291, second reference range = 294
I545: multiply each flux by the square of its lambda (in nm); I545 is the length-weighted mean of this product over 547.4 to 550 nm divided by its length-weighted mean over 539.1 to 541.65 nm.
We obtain 1.1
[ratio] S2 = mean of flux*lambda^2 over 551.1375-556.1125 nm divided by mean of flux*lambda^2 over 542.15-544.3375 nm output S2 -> 1.0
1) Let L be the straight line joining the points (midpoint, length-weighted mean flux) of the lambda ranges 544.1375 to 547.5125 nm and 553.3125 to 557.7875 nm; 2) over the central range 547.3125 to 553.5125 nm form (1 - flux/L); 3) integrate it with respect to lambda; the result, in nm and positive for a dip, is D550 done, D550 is 0.18 nm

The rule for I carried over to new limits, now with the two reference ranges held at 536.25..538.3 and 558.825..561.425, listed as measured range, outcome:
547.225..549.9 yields 0.00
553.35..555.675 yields -0.15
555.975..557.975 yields -0.11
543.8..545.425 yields 0.11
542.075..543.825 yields -0.10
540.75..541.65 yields 0.08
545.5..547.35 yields -0.07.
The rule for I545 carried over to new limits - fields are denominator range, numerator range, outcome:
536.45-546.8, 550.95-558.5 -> 1.07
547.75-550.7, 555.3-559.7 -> 1.06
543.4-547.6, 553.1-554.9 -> 1.11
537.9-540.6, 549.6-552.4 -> 1.02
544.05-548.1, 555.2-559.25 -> 1.09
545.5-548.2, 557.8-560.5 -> 1.04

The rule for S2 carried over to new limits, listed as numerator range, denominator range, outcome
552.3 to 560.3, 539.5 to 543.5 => 1.09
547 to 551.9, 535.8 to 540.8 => 1.02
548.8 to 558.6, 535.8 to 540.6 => 1.08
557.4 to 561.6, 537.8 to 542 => 1.08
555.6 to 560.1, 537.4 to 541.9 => 1.09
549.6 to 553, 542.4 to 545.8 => 1.02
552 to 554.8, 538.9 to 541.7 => 1.14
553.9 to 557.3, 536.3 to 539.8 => 1.10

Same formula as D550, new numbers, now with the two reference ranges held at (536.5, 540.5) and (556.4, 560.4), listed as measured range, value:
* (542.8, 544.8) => 0.04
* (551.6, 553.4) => 0.09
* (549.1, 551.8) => 0.05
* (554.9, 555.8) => 0.02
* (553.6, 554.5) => -0.04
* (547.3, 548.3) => 0.01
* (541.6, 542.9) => -0.10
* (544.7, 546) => 0.00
